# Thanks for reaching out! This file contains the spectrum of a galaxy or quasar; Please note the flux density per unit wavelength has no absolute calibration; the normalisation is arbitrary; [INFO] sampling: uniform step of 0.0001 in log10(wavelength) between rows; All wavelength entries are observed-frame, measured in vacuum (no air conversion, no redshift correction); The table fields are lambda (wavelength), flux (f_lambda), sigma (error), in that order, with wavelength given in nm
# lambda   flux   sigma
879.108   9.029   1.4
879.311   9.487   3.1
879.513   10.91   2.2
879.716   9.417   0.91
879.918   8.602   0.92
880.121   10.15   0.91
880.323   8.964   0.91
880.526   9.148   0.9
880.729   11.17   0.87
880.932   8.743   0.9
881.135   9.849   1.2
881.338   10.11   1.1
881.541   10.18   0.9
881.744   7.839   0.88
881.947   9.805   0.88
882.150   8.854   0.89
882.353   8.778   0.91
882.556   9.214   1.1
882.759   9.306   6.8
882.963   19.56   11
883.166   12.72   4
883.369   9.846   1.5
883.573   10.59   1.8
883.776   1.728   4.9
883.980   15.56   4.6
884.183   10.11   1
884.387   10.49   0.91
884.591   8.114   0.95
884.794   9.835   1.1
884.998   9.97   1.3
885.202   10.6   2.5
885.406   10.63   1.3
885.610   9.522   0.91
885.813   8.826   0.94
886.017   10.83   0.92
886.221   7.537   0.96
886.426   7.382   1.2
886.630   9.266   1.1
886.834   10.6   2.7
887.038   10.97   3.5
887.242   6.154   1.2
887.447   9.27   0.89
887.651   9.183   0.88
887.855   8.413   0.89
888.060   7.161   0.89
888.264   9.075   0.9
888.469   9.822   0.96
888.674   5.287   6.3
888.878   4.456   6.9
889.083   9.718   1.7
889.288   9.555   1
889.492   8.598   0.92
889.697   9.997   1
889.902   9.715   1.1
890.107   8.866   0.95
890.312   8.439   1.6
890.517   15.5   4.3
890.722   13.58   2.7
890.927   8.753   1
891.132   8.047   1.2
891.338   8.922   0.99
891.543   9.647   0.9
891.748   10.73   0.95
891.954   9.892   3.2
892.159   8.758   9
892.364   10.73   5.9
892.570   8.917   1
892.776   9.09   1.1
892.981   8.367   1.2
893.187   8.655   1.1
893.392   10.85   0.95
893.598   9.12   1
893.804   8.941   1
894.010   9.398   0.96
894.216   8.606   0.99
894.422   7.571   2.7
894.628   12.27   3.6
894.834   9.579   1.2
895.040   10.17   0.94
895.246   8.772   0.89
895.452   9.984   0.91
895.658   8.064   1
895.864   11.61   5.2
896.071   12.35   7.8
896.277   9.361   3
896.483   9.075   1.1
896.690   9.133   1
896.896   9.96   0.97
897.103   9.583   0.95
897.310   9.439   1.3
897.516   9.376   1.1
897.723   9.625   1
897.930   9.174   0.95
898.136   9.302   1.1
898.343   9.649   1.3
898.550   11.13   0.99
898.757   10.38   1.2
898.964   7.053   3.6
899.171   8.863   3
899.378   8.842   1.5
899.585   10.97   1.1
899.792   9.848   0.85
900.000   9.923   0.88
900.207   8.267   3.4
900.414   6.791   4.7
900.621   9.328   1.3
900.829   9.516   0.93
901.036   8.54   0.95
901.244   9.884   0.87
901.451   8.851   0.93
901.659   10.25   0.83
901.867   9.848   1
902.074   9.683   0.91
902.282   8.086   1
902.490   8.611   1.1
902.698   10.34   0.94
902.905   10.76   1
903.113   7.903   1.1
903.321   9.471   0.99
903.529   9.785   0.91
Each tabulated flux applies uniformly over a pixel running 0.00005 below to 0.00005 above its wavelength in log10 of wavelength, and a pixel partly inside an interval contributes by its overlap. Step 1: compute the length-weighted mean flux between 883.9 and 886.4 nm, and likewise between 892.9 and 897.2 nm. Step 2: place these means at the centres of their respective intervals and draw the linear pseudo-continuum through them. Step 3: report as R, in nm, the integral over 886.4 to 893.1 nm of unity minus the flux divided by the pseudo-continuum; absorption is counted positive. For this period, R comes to 0.43 nm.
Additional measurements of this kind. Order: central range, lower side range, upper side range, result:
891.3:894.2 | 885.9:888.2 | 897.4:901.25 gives -0.13 nm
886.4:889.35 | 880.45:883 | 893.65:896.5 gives 0.42 nm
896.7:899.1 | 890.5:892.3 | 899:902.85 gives 0.01 nm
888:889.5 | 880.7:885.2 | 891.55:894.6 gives 0.27 nm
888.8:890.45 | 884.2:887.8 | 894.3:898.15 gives 0.11 nm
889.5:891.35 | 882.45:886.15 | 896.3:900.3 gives -0.04 nm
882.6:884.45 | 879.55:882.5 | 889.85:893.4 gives -0.30 nm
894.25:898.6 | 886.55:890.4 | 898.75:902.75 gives -0.37 nm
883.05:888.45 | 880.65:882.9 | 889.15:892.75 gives 0.16 nm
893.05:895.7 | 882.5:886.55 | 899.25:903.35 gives 0.06 nm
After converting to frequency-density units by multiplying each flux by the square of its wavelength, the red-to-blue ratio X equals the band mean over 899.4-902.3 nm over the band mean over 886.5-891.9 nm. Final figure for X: 1.0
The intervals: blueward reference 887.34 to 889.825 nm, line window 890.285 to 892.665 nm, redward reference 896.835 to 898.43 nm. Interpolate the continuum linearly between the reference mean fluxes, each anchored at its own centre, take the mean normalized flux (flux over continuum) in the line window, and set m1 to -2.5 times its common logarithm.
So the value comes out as -0.17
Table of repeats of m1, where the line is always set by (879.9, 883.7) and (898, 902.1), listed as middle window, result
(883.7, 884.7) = 0.073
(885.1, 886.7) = 0.073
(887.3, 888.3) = 0.167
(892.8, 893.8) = 0.050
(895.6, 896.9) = -0.055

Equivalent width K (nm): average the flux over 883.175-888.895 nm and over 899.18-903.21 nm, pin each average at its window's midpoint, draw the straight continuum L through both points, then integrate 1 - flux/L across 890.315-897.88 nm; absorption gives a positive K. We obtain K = -0.48 nm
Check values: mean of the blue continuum 9.1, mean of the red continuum 9.27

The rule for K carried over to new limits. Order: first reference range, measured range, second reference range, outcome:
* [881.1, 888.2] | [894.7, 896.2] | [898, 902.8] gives -0.11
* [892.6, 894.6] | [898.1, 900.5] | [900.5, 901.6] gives -0.02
